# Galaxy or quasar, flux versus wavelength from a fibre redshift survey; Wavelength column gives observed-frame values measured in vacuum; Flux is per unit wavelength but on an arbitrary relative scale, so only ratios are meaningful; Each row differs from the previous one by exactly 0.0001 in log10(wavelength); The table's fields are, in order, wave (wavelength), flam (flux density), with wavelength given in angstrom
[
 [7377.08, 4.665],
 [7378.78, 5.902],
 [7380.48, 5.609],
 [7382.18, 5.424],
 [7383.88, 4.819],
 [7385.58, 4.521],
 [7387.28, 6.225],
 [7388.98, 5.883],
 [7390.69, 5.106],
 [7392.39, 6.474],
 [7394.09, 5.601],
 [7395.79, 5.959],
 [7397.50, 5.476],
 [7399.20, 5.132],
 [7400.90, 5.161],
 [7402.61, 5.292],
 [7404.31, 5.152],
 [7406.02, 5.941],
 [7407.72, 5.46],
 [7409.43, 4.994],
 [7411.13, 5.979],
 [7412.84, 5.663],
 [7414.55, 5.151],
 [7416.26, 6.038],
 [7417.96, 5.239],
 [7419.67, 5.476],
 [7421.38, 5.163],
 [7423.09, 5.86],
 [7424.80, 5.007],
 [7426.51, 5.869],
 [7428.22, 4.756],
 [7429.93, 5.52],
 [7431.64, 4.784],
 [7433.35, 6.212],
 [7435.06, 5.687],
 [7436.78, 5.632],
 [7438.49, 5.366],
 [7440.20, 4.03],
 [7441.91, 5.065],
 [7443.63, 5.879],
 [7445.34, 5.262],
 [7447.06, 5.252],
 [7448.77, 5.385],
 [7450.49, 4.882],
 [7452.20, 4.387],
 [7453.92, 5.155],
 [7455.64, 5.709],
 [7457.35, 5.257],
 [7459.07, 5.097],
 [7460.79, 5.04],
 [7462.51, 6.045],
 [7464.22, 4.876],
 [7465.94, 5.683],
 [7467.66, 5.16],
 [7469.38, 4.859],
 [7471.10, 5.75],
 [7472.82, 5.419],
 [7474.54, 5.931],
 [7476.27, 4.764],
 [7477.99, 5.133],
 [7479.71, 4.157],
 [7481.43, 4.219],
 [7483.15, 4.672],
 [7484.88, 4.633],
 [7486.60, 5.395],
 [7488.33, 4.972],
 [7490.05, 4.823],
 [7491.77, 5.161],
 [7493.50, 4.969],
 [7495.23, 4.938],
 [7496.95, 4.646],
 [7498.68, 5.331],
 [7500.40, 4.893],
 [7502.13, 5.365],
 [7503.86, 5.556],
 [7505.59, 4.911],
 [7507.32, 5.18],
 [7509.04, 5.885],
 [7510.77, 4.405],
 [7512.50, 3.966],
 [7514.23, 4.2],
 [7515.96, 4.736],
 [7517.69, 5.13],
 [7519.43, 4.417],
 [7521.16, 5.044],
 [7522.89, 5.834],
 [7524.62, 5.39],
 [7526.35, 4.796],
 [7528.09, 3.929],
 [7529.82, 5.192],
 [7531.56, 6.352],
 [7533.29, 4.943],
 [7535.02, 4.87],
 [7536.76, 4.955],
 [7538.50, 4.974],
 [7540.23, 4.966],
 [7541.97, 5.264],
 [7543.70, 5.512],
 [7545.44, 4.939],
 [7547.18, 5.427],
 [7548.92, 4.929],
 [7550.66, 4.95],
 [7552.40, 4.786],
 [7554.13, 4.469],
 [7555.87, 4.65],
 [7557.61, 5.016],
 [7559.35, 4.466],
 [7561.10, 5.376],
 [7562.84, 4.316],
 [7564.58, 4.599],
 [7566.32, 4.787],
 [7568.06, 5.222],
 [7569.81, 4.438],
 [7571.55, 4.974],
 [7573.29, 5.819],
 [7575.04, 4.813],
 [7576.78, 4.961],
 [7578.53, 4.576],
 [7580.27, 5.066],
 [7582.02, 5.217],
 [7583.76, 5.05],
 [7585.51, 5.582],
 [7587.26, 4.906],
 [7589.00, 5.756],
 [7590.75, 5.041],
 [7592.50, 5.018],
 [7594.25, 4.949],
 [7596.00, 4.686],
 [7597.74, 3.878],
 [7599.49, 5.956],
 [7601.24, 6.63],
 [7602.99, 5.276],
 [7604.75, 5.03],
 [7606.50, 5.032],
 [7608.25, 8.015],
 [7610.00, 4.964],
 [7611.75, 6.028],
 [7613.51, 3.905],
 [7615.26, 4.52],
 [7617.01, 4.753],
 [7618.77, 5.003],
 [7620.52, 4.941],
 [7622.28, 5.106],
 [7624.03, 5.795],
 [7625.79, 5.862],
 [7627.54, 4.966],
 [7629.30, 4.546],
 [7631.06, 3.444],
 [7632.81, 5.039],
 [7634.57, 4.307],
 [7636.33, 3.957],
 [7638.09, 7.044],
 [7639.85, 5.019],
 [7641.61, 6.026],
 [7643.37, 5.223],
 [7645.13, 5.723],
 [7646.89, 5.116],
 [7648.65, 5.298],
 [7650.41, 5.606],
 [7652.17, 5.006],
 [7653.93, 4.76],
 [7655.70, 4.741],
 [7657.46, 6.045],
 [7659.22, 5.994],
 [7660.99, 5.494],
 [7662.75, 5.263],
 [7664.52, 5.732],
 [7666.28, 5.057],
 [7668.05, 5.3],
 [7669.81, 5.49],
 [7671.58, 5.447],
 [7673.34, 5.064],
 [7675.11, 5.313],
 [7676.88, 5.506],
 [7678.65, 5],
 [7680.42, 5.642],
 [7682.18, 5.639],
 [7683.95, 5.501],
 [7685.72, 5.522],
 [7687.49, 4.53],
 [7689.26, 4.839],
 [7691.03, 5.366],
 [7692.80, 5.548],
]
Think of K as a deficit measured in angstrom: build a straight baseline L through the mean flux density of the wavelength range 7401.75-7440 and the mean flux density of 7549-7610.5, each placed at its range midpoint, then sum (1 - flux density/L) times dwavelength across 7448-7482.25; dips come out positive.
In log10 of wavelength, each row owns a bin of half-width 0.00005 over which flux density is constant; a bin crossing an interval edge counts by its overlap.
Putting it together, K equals 1.3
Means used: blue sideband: 5.44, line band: 5.15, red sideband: 5.09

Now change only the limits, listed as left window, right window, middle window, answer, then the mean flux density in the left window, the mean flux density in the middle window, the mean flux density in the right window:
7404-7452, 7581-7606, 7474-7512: 2.3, 5.37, 4.98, 5.21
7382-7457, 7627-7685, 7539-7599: 3.9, 5.39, 4.96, 5.25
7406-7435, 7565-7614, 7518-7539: 0.9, 5.47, 5.06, 5.2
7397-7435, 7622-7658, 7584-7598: 0.5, 5.43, 5.03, 5.17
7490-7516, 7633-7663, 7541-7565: 0.8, 4.95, 4.91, 5.32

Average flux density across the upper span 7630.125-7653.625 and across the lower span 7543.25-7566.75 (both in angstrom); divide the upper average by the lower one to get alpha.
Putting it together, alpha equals 1.1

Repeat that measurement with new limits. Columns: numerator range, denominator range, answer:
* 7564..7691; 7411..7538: 1.01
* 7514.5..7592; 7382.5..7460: 0.93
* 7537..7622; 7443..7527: 1.00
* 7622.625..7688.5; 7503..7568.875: 1.06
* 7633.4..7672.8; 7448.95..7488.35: 1.05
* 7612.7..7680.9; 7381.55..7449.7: 0.96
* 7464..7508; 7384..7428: 0.92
